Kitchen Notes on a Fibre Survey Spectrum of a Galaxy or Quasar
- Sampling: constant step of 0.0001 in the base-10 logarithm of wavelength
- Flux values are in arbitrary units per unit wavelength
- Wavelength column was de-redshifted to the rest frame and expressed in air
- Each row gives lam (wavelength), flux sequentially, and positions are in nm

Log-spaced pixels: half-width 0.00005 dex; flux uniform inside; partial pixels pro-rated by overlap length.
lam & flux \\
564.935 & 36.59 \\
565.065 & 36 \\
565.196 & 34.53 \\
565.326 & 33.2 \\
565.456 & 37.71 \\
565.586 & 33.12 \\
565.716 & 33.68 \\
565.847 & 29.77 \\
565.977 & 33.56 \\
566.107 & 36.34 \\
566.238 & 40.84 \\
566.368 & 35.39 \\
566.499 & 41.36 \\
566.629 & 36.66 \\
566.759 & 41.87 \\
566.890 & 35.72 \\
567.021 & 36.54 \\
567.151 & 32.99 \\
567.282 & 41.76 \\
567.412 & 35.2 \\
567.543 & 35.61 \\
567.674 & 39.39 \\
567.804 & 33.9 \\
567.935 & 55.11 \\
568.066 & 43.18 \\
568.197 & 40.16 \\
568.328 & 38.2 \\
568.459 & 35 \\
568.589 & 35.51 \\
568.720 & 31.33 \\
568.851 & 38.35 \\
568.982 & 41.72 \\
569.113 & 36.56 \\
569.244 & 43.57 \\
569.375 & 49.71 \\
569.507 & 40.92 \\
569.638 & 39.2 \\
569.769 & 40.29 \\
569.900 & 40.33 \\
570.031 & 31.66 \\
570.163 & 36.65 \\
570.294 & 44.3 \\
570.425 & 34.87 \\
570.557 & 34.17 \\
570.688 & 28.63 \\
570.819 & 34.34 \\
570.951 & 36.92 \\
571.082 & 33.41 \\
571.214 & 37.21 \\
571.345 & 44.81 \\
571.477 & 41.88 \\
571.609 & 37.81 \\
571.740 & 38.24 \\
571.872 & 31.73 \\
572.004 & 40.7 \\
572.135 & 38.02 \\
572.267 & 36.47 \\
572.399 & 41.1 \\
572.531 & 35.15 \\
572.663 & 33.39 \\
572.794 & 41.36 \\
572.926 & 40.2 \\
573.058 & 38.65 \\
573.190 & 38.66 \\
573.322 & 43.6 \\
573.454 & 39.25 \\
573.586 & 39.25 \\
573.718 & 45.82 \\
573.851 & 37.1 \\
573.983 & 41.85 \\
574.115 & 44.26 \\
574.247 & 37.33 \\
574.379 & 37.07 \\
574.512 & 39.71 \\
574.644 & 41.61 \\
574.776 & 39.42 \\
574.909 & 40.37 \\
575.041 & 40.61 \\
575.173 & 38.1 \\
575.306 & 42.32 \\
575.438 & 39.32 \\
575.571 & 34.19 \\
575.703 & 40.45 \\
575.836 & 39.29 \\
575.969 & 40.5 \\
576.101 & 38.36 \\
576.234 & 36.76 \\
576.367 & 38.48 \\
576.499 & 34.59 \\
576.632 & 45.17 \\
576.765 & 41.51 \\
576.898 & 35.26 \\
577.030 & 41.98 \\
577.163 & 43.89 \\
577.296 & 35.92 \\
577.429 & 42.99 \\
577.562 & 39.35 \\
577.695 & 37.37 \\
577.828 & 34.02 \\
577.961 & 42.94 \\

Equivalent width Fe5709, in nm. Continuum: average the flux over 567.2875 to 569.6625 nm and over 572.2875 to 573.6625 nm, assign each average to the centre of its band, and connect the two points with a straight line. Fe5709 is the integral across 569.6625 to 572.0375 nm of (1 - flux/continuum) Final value 0.13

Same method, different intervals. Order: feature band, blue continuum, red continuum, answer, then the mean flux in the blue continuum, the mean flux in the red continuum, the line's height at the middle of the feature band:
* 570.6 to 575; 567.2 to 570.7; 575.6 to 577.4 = 0.054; 38.8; 39.4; 39.1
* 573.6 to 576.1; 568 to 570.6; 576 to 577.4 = -0.044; 38.8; 39.3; 39.2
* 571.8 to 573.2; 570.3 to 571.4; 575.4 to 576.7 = -0.035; 35.9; 38.7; 36.8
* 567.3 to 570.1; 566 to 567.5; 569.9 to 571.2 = -0.224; 37.5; 35.3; 36.4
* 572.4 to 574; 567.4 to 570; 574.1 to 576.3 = -0.005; 39.6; 39.3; 39.4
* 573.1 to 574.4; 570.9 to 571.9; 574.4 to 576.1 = -0.052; 38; 39.5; 38.9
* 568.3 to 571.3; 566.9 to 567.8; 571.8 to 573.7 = -0.003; 36.7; 38.6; 37.5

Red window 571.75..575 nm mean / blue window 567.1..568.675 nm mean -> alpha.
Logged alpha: 1.01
